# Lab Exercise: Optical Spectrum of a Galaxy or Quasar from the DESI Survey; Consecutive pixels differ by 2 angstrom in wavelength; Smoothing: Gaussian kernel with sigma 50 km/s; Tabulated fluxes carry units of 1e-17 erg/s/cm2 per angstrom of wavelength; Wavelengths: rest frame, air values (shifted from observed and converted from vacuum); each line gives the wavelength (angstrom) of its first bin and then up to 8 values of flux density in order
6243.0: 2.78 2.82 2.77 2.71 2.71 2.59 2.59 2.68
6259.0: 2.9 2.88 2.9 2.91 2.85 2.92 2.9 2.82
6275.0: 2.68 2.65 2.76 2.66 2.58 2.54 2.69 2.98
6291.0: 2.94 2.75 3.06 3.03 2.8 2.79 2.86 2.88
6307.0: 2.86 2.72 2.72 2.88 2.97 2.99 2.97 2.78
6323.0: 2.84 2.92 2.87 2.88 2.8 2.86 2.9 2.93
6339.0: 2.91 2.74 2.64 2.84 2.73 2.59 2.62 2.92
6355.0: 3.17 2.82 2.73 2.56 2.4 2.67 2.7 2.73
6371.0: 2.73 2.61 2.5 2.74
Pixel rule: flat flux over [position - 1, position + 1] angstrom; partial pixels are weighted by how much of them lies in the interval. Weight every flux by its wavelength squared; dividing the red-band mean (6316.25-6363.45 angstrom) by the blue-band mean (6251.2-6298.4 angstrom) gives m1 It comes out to 1.03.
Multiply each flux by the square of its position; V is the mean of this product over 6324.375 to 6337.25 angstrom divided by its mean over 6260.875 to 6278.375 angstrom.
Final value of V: 1.0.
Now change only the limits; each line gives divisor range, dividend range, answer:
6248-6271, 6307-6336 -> 1.05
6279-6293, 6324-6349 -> 1.05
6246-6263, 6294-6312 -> 1.06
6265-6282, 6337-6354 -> 1.01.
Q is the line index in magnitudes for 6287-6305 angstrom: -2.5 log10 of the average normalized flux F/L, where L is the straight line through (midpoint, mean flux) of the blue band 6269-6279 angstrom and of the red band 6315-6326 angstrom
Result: -0.019 mag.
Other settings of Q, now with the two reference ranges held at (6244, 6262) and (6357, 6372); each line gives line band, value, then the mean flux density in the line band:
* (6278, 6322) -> -0.05 mag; 2.83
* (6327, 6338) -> -0.08 mag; 2.87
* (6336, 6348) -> -0.05 mag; 2.8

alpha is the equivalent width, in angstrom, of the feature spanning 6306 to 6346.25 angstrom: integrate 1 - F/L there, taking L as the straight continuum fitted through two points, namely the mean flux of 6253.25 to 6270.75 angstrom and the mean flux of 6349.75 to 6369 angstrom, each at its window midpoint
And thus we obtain -1.3 angstrom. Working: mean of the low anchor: 2.82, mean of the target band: 2.85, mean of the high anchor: 2.73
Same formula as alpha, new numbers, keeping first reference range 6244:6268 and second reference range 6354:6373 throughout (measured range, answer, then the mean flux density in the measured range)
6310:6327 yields -0.88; 2.88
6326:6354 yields -0.74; 2.8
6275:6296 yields 0.02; 2.76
